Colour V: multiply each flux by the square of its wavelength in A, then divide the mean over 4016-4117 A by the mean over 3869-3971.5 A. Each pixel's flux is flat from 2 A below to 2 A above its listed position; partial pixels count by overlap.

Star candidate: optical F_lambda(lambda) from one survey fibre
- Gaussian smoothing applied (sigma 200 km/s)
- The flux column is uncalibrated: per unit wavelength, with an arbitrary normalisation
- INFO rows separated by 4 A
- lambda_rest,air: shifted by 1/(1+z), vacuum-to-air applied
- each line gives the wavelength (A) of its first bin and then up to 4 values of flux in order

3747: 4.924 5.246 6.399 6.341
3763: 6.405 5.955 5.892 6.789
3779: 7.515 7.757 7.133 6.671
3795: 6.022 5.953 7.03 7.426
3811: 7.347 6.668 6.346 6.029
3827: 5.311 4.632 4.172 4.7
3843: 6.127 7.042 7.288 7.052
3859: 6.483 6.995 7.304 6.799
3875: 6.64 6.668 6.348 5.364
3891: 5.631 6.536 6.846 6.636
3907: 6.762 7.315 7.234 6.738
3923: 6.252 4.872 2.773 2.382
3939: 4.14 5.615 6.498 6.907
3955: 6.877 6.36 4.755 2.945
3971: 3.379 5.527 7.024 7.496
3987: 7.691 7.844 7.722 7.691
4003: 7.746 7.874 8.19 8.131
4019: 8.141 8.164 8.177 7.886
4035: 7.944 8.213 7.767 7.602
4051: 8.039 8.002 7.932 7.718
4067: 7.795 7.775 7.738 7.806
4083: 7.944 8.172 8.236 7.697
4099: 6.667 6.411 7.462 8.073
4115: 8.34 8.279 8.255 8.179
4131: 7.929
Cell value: 1.5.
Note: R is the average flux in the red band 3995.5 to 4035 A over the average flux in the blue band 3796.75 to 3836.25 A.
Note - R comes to 1.30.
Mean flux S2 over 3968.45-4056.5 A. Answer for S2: 7.53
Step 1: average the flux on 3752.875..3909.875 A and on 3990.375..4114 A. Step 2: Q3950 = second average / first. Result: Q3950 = 1.22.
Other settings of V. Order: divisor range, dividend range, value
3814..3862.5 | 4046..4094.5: 1.48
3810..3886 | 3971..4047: 1.32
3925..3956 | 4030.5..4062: 1.69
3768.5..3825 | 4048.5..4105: 1.32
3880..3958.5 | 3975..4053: 1.39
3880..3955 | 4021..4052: 1.44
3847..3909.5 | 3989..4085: 1.29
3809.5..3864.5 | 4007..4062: 1.44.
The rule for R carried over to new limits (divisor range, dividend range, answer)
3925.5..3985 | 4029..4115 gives 1.50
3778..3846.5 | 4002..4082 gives 1.26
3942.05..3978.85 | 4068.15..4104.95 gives 1.38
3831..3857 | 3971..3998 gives 1.17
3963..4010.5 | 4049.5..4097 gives 1.20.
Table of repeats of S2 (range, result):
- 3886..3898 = 5.97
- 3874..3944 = 5.81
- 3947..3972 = 5.38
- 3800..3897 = 6.33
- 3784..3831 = 6.48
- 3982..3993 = 7.69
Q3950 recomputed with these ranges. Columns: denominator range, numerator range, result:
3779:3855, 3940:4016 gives 1.04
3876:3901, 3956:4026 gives 1.10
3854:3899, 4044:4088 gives 1.20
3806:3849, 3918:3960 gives 0.90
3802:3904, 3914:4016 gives 0.97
